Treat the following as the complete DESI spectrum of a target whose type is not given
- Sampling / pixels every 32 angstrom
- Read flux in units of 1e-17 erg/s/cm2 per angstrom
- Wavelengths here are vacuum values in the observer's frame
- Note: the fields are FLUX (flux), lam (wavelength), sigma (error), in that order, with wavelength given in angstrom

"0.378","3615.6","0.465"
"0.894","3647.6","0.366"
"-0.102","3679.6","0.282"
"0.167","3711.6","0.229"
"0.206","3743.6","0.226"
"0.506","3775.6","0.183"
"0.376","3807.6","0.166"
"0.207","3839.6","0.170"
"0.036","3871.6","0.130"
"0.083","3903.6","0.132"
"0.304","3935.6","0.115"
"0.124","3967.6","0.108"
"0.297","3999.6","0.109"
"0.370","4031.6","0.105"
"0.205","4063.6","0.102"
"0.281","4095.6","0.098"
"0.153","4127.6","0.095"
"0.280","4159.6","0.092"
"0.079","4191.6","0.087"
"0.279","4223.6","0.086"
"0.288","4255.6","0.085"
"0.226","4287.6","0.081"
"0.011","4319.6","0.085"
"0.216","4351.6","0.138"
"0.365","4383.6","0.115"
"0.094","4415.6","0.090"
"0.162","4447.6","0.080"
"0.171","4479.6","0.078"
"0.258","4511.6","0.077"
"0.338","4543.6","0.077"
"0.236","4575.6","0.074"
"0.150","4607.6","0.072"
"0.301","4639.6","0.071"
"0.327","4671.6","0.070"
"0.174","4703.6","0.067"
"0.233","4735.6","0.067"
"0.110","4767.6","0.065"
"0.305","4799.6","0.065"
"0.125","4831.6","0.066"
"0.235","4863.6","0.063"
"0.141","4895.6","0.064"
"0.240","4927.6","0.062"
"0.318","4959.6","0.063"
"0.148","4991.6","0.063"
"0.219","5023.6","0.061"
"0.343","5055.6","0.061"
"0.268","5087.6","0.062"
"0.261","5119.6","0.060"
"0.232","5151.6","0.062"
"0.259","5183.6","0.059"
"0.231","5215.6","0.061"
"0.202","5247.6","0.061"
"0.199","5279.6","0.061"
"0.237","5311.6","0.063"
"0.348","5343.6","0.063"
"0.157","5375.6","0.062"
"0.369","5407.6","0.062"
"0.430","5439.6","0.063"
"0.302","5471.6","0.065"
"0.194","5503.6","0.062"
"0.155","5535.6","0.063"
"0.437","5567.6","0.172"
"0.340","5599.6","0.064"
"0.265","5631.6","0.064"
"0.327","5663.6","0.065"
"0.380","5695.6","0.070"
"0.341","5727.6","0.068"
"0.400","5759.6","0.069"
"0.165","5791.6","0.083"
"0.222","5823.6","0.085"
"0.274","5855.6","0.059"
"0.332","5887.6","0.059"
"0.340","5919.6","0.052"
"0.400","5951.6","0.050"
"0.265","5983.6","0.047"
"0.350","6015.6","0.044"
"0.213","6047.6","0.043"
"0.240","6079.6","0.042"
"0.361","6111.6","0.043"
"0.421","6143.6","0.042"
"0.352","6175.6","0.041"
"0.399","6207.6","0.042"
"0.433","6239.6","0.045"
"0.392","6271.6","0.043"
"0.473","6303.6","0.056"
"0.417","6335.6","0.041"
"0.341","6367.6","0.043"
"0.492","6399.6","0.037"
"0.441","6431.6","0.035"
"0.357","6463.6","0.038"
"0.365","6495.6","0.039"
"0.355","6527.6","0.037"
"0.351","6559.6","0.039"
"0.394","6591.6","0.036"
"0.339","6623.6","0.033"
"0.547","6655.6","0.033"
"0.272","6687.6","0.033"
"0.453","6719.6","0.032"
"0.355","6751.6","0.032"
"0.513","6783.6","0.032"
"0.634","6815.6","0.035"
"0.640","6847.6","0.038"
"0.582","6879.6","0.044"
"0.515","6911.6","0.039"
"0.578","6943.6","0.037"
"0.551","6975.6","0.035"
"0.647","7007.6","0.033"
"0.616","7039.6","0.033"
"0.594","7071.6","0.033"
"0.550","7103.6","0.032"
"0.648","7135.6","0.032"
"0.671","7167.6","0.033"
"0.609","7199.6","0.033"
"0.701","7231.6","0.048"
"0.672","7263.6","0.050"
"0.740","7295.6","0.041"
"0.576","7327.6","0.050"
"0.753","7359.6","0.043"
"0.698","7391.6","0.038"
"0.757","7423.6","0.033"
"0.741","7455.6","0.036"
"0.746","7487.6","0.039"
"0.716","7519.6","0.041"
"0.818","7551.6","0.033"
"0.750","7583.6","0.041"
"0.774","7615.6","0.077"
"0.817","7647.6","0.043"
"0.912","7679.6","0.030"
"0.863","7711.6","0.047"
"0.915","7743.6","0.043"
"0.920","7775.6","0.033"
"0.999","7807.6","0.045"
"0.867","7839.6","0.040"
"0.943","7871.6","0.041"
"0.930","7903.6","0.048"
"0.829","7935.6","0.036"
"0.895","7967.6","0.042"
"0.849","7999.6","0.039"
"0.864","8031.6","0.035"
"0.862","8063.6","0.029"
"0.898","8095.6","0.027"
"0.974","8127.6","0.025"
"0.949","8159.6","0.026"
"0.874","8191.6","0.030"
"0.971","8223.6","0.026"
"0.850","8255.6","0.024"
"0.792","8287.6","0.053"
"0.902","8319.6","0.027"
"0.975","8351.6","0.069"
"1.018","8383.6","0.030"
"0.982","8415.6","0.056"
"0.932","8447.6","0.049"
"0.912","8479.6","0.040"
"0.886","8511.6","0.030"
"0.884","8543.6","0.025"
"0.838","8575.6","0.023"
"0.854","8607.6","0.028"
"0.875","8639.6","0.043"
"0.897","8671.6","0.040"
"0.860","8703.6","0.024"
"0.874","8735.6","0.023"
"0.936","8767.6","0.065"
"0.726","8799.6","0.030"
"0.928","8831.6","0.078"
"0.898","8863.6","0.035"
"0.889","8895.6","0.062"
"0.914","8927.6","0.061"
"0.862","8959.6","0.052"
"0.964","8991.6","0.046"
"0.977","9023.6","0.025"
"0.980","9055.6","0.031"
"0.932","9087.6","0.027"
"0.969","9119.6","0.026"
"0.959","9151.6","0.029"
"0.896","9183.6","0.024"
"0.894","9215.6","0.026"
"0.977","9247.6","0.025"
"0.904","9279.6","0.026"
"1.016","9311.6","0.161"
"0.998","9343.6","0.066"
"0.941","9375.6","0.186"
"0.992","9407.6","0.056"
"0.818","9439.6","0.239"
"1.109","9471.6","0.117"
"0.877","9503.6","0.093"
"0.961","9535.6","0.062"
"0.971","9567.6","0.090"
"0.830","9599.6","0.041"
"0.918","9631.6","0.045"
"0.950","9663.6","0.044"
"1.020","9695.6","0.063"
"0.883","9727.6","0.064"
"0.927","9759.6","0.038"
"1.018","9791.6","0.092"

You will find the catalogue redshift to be 0.70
